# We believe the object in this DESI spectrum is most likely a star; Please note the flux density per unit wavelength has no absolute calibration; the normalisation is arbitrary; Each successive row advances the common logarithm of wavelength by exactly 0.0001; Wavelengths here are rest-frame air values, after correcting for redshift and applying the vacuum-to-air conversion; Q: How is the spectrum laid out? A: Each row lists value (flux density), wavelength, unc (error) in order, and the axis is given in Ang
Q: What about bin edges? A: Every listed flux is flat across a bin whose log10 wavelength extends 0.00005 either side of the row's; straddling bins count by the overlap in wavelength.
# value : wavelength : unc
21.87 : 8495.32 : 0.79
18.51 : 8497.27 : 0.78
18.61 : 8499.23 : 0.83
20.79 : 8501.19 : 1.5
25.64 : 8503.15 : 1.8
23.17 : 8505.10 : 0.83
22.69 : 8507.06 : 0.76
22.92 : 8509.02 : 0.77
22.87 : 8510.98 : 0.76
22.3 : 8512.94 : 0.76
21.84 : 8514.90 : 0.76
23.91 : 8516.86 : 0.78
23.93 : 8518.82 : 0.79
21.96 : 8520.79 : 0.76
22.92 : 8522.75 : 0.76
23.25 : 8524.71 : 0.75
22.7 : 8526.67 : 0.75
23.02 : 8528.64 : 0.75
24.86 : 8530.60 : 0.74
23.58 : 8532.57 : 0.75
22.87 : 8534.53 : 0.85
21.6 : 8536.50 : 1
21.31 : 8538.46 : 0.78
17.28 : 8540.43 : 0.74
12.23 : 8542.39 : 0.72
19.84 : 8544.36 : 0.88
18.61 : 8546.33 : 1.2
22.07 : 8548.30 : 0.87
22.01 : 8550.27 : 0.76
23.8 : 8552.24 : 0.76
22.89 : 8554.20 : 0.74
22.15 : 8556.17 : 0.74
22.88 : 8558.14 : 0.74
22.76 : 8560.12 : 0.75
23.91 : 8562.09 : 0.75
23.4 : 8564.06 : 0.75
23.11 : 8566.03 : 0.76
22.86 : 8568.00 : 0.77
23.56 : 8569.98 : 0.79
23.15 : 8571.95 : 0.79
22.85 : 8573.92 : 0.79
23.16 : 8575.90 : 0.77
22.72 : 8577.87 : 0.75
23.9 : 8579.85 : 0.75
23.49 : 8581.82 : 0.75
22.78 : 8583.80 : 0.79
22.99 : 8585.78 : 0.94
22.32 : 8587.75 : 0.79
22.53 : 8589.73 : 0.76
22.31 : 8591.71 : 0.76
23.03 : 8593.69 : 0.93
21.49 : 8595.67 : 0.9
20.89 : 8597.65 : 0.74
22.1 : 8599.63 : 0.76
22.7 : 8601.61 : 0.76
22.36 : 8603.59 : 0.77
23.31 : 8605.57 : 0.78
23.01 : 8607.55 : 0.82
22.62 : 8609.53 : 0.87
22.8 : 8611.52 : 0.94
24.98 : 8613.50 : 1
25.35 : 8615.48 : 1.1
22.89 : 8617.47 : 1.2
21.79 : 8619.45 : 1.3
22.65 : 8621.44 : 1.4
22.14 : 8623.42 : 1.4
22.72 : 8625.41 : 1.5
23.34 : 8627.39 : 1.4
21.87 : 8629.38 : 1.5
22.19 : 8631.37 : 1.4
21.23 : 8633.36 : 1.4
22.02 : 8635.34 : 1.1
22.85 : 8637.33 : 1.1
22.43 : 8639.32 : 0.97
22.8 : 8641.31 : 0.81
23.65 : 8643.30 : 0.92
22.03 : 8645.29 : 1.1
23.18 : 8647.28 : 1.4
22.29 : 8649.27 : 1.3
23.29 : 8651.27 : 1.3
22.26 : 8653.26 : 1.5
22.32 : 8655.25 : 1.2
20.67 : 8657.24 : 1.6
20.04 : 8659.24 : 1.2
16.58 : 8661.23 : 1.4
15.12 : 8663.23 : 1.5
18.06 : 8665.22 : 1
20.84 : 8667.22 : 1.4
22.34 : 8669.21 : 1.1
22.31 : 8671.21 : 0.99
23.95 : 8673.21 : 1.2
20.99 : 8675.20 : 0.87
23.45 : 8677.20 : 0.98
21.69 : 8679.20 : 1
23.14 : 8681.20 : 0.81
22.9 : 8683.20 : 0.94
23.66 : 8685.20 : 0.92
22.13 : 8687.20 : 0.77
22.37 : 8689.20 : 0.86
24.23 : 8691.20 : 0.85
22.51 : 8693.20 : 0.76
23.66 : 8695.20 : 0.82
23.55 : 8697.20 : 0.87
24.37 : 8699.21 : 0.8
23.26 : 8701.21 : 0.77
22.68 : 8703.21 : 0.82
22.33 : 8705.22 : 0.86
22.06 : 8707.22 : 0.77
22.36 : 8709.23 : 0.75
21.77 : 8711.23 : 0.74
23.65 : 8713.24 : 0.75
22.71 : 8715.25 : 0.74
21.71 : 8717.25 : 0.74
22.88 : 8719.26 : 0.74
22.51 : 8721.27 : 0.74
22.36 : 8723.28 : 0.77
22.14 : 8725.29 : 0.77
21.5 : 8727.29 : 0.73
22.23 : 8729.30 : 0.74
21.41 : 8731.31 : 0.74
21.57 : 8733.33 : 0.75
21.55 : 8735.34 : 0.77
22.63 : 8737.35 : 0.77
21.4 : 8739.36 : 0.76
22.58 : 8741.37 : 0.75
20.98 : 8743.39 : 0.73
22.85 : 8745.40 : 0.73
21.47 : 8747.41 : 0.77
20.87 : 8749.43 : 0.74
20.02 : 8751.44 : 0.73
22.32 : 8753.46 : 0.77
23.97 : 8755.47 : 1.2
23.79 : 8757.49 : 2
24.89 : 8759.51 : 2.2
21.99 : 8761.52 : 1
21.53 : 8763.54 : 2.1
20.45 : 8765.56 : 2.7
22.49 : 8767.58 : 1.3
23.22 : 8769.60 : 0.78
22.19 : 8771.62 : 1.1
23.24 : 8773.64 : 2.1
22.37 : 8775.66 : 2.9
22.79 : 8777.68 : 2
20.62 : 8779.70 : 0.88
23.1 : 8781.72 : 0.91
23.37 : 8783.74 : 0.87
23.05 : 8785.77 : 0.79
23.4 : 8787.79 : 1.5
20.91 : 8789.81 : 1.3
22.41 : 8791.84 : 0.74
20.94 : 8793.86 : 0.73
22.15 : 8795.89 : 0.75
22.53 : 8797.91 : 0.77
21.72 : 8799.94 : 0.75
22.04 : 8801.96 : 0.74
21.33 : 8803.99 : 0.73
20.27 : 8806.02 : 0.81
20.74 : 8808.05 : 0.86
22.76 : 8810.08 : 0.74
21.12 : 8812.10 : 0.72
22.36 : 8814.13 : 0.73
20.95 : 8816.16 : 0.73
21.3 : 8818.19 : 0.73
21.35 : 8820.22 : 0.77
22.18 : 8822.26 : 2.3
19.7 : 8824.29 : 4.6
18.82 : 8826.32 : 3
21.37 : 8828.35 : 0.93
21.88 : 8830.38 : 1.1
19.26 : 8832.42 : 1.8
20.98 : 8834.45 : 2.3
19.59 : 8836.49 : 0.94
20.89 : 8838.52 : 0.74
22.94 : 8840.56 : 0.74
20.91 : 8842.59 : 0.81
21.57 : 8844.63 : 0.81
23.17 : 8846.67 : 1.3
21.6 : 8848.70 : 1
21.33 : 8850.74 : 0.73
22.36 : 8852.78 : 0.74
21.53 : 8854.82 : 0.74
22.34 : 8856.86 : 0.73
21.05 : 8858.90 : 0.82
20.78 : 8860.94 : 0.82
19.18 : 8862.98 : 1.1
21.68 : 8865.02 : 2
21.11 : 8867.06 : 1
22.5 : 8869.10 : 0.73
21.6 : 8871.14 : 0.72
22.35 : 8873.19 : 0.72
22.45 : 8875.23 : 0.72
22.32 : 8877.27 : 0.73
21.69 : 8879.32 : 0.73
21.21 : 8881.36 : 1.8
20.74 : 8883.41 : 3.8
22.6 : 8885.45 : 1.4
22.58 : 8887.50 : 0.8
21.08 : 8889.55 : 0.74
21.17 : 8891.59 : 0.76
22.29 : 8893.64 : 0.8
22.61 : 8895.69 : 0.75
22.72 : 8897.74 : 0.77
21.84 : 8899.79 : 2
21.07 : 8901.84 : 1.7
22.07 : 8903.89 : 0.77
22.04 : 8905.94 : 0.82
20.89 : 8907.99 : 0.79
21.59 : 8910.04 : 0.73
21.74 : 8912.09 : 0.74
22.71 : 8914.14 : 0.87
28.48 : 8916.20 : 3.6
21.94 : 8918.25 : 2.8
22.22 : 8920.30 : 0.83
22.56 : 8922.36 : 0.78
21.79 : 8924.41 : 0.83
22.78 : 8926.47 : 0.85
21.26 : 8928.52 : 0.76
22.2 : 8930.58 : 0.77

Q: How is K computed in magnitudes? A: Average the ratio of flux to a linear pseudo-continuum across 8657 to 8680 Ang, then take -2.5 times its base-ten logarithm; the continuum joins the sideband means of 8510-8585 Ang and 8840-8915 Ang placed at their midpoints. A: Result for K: 0.08 mag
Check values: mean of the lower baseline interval 22.3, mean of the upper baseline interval 21.8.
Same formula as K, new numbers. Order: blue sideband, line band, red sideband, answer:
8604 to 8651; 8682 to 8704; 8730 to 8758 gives -0.04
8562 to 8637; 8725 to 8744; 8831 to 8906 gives 0.02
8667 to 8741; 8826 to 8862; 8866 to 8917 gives 0.05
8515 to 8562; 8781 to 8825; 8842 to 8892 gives -0.01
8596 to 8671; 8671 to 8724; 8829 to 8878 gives -0.05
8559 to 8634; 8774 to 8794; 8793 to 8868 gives -0.04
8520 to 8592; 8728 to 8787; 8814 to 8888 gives -0.03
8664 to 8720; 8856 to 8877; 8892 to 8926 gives 0.04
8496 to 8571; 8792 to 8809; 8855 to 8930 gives 0.02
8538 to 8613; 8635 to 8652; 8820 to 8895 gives -0.04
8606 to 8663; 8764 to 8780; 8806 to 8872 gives -0.03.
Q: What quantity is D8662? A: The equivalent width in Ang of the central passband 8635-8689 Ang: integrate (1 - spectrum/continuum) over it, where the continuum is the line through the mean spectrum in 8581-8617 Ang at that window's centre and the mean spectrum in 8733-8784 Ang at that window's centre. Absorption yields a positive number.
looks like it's 2.0 Ang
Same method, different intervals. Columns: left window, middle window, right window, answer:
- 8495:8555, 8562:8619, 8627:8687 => -3.1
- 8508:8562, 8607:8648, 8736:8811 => -1.4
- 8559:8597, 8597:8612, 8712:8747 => 0.2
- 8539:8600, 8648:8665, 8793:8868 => 1.2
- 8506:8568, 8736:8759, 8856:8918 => -0.1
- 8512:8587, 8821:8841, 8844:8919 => 1.2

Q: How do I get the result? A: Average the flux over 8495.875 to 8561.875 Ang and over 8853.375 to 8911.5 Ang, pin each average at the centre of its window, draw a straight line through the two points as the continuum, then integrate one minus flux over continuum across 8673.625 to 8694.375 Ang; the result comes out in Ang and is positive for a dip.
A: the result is -0.9 Ang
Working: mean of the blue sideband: 21.9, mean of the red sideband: 21.7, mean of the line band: 22.8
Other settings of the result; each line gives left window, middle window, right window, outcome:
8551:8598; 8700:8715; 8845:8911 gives -0.16 Ang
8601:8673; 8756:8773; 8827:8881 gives -0.72 Ang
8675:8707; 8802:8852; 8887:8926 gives 2.95 Ang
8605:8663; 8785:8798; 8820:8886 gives -0.33 Ang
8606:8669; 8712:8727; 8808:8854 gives -0.58 Ang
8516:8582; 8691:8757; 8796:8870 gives -2.00 Ang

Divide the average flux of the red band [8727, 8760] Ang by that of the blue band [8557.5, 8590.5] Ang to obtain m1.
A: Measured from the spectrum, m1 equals 0.96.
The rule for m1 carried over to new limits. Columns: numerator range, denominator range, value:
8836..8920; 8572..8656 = 0.96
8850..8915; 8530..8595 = 0.98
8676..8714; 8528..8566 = 1.06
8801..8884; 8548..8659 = 0.94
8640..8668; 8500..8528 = 0.92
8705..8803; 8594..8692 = 1.00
